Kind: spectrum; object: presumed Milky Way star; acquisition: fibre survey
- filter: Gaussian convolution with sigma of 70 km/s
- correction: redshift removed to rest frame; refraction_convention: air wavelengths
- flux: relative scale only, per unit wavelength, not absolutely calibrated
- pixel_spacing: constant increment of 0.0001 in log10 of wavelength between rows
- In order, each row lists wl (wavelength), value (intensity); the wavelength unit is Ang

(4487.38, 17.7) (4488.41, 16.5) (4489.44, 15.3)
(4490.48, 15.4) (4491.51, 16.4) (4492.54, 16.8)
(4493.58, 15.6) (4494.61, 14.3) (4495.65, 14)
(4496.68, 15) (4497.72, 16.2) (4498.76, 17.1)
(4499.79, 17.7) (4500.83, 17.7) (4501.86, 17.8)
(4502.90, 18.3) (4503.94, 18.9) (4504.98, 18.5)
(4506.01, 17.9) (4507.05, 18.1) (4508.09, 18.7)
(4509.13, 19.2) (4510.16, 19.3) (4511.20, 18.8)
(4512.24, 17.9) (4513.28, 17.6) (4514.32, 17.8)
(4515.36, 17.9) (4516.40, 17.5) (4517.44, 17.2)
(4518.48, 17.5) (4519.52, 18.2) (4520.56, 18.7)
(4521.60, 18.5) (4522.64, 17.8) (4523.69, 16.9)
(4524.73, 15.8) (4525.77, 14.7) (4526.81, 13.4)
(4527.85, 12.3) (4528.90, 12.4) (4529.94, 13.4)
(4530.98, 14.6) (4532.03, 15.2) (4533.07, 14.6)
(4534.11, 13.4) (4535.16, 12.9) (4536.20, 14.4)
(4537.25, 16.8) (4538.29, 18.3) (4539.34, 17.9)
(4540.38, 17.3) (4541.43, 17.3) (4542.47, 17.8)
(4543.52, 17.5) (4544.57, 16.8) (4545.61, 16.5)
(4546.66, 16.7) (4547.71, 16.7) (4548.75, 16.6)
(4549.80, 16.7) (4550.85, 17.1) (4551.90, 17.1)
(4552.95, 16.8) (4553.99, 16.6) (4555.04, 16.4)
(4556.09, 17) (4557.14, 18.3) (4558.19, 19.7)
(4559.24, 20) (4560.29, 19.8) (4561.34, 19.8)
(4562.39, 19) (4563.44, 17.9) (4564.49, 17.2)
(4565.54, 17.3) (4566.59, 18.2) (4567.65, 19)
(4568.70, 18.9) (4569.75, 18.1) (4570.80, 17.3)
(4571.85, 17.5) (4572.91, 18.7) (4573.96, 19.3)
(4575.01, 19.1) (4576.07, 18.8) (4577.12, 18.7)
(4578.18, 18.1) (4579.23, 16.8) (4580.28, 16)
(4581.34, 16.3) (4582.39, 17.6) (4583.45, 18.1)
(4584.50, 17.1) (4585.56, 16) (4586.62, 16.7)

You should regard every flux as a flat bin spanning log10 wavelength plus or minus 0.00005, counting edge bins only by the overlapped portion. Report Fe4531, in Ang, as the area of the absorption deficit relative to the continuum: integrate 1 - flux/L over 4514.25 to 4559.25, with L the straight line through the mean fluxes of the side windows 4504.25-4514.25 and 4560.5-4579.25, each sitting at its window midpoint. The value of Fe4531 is 4.7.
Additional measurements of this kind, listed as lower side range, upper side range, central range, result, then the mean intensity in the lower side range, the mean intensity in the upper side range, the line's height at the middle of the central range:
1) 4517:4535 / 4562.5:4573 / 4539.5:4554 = -0.22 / 15.5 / 18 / 16.8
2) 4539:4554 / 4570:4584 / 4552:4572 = -0.77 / 17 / 17.9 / 17.5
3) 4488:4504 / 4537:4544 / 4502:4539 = 0.71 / 16.4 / 17.6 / 17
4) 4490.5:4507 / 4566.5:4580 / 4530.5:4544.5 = 1.24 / 16.8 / 18.3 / 17.6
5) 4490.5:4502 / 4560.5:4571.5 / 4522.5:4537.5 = 2.39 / 16.2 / 18.3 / 17.2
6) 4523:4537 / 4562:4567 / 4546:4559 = -0.44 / 14.2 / 17.9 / 16.6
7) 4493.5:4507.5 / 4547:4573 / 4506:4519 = -0.73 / 17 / 17.9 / 17.2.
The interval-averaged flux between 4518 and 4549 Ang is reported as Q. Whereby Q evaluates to 16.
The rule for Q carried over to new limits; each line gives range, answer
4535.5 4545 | 17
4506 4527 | 17.6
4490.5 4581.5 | 17.1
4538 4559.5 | 17.3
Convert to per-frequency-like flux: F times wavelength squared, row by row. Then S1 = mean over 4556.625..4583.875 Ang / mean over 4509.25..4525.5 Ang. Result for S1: 1.1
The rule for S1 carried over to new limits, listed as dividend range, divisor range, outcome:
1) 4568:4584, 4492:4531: 1.10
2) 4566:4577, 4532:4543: 1.17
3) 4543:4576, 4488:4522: 1.06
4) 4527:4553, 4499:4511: 0.88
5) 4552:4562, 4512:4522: 1.04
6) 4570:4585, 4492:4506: 1.10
